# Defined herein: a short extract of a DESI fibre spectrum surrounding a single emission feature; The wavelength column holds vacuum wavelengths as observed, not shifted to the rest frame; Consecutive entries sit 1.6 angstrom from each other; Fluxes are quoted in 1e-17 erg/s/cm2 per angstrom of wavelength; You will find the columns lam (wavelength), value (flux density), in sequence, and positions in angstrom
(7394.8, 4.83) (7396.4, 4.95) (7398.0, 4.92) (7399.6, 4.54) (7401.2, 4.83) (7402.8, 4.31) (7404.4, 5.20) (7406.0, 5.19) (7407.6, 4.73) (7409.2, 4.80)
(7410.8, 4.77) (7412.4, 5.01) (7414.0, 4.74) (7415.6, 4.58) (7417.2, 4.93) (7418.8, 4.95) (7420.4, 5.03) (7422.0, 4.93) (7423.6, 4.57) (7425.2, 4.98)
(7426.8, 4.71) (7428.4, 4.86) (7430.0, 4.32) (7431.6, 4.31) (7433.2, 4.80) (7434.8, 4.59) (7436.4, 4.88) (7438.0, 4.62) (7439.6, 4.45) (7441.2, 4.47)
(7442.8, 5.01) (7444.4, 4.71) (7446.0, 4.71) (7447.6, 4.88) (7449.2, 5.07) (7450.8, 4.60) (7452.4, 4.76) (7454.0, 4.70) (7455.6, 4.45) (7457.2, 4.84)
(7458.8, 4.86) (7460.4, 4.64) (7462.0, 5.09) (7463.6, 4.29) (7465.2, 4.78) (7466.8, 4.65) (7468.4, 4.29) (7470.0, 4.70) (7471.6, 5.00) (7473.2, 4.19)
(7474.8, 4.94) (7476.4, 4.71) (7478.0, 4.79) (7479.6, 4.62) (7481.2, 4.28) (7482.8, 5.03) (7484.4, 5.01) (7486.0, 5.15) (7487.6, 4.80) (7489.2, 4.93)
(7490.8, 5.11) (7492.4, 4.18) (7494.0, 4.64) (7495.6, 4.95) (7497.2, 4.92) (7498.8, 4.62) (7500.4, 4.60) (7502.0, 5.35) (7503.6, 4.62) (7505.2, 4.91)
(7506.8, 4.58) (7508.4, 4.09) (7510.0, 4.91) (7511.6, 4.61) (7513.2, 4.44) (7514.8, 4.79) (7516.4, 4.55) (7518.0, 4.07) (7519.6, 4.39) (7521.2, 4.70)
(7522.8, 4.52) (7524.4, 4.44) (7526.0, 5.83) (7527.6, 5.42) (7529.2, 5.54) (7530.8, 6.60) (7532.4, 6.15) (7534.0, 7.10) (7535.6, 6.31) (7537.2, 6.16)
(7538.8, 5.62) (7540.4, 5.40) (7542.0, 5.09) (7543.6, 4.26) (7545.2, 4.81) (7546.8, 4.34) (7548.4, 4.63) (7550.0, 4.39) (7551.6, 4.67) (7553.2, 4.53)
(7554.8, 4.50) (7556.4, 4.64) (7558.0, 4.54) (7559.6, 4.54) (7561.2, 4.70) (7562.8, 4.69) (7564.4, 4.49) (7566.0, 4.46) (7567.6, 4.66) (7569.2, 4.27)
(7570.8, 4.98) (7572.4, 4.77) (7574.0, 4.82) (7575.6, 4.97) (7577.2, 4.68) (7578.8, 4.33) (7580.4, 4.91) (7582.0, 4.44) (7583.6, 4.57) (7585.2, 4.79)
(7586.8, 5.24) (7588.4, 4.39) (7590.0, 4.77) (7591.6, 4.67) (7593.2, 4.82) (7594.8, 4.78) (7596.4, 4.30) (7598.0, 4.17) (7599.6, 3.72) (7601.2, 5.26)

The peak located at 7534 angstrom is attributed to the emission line [O II]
